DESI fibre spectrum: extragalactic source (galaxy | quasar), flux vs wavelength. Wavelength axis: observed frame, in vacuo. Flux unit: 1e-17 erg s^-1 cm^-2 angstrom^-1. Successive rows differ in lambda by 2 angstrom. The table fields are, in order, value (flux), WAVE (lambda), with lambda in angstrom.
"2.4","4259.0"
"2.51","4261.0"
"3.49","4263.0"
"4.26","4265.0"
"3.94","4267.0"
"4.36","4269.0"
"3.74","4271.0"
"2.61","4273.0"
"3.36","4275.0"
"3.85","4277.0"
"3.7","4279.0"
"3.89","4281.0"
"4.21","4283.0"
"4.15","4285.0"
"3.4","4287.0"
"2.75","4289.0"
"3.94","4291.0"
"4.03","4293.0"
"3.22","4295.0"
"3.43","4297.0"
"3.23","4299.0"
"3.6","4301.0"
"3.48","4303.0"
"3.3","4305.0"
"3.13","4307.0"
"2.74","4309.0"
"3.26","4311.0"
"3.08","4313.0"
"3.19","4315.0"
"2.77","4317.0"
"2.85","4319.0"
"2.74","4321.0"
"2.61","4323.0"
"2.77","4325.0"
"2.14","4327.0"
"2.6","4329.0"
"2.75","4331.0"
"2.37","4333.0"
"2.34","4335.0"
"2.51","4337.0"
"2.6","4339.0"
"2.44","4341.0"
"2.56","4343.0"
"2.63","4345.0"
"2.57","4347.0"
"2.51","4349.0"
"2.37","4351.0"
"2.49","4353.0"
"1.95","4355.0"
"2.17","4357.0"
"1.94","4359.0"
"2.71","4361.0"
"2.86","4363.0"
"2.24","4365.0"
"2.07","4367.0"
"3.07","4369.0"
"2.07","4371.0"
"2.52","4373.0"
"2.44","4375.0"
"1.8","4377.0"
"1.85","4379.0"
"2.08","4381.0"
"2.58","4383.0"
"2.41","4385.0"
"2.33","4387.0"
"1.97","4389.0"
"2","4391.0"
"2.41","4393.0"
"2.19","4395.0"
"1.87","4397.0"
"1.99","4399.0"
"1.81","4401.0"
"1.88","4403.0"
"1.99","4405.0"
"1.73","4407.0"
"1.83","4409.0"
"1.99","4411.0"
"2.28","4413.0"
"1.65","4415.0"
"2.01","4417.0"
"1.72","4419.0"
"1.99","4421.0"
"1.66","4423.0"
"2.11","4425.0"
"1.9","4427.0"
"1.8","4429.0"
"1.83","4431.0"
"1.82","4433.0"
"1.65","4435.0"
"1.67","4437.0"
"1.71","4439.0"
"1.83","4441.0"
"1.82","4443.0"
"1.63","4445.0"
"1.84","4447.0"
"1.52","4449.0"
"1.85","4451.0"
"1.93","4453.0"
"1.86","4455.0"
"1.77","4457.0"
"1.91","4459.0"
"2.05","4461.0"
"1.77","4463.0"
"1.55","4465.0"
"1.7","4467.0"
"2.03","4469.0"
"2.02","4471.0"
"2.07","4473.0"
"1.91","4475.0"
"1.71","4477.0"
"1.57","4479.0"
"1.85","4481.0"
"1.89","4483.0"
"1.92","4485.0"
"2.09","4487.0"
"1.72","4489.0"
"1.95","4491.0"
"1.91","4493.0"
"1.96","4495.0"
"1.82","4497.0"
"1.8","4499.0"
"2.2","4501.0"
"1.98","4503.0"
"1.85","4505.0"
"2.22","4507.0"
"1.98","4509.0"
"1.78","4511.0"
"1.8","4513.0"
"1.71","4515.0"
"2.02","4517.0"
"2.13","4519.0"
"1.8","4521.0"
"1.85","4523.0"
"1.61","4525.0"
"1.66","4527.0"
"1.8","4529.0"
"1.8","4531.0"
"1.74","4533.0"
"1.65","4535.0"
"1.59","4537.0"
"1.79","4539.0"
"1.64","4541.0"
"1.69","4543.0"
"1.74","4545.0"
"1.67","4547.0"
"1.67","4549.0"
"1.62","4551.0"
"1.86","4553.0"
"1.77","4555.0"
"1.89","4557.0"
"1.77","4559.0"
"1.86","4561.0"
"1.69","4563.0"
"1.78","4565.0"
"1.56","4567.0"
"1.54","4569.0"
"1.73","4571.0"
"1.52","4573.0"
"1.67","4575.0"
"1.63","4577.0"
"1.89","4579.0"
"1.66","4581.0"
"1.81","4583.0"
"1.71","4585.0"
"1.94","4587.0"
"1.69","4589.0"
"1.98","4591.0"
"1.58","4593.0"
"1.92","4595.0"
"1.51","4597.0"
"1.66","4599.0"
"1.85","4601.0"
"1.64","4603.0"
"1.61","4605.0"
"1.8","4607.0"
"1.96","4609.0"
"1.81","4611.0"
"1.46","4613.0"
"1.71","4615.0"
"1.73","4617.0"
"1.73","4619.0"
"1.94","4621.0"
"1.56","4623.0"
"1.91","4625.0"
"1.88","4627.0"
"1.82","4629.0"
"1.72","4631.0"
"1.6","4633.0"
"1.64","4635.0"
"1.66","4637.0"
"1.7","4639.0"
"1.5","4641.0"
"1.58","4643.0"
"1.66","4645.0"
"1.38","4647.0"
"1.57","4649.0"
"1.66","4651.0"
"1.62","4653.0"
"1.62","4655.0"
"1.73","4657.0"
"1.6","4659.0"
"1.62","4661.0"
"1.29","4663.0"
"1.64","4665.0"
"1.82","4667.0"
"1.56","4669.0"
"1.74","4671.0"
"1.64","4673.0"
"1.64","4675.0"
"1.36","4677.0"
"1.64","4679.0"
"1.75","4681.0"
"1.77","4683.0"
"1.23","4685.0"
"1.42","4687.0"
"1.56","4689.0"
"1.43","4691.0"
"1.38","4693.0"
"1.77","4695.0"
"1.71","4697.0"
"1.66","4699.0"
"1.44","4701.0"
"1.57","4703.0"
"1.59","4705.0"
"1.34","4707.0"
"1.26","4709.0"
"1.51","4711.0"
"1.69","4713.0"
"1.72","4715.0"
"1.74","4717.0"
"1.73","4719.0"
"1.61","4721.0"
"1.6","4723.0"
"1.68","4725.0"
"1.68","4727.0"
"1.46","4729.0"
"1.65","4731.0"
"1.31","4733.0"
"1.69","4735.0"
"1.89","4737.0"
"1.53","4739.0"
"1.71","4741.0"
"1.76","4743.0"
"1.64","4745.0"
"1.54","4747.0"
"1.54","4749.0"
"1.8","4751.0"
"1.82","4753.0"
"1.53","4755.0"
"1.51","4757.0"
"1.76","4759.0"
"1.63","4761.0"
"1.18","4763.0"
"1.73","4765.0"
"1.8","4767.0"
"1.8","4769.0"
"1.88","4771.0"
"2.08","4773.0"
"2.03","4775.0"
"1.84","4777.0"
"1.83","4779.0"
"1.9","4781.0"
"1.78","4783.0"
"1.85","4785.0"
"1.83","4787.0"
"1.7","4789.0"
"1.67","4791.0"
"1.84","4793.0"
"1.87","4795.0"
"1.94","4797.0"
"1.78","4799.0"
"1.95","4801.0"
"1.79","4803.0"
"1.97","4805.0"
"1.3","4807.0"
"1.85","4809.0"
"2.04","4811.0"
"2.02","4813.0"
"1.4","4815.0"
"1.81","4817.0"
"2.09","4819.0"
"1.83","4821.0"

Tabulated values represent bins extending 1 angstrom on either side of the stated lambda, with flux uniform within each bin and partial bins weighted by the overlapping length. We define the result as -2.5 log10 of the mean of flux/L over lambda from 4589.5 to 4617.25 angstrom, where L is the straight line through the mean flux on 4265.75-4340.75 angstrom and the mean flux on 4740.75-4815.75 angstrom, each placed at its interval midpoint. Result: 0.31 mag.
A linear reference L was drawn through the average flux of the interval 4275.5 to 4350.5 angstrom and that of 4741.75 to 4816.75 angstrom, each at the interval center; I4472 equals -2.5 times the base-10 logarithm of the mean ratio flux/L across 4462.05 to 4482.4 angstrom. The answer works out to 0.39 mag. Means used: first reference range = 3.06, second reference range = 1.76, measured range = 1.82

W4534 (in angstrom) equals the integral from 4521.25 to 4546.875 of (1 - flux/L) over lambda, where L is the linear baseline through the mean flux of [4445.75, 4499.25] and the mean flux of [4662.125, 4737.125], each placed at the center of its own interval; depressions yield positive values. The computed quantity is 0.91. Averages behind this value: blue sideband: 1.85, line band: 1.71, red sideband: 1.58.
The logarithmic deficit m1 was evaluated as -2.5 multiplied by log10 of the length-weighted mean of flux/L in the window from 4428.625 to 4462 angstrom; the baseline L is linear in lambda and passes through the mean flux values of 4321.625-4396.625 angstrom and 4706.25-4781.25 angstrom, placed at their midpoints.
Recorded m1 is 0.23 mag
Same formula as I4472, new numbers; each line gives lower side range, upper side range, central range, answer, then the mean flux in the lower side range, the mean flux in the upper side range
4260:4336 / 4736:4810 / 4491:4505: 0.329 mag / 3.26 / 1.75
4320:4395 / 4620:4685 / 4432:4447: 0.245 mag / 2.39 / 1.64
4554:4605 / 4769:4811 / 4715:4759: 0.105 mag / 1.73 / 1.84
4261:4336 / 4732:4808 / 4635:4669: 0.303 mag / 3.27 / 1.74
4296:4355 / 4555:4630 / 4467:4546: 0.124 mag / 2.78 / 1.74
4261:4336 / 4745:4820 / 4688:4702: 0.290 mag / 3.27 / 1.77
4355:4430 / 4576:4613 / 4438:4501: 0.071 mag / 2.1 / 1.75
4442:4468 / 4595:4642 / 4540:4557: 0.017 mag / 1.78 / 1.72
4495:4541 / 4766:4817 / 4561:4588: 0.081 mag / 1.84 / 1.83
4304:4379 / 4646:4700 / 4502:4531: 0.099 mag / 2.56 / 1.59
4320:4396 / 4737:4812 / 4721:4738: 0.130 mag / 2.39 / 1.76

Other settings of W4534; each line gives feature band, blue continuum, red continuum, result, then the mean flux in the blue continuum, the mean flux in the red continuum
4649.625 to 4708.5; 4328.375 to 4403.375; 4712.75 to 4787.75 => 7.8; 2.32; 1.7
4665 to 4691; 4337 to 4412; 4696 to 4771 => 1.9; 2.24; 1.62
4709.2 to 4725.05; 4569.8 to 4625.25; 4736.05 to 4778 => 0.7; 1.73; 1.71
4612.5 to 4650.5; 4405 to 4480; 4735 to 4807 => 2.4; 1.83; 1.76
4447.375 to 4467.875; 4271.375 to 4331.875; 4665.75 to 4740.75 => 6.3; 3.23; 1.59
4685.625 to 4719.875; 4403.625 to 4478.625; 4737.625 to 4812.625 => 4.3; 1.84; 1.76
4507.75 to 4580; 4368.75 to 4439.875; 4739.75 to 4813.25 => 6.3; 2.01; 1.77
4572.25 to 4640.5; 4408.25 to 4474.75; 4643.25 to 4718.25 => -3.0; 1.84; 1.58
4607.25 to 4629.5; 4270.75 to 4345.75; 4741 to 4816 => 4.4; 3.1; 1.76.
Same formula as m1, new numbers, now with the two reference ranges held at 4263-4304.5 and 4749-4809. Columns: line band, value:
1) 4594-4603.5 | 0.386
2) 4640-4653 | 0.406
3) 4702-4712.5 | 0.360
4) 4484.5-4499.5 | 0.444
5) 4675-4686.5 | 0.350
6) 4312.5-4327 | 0.246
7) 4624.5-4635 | 0.304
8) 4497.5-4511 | 0.380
